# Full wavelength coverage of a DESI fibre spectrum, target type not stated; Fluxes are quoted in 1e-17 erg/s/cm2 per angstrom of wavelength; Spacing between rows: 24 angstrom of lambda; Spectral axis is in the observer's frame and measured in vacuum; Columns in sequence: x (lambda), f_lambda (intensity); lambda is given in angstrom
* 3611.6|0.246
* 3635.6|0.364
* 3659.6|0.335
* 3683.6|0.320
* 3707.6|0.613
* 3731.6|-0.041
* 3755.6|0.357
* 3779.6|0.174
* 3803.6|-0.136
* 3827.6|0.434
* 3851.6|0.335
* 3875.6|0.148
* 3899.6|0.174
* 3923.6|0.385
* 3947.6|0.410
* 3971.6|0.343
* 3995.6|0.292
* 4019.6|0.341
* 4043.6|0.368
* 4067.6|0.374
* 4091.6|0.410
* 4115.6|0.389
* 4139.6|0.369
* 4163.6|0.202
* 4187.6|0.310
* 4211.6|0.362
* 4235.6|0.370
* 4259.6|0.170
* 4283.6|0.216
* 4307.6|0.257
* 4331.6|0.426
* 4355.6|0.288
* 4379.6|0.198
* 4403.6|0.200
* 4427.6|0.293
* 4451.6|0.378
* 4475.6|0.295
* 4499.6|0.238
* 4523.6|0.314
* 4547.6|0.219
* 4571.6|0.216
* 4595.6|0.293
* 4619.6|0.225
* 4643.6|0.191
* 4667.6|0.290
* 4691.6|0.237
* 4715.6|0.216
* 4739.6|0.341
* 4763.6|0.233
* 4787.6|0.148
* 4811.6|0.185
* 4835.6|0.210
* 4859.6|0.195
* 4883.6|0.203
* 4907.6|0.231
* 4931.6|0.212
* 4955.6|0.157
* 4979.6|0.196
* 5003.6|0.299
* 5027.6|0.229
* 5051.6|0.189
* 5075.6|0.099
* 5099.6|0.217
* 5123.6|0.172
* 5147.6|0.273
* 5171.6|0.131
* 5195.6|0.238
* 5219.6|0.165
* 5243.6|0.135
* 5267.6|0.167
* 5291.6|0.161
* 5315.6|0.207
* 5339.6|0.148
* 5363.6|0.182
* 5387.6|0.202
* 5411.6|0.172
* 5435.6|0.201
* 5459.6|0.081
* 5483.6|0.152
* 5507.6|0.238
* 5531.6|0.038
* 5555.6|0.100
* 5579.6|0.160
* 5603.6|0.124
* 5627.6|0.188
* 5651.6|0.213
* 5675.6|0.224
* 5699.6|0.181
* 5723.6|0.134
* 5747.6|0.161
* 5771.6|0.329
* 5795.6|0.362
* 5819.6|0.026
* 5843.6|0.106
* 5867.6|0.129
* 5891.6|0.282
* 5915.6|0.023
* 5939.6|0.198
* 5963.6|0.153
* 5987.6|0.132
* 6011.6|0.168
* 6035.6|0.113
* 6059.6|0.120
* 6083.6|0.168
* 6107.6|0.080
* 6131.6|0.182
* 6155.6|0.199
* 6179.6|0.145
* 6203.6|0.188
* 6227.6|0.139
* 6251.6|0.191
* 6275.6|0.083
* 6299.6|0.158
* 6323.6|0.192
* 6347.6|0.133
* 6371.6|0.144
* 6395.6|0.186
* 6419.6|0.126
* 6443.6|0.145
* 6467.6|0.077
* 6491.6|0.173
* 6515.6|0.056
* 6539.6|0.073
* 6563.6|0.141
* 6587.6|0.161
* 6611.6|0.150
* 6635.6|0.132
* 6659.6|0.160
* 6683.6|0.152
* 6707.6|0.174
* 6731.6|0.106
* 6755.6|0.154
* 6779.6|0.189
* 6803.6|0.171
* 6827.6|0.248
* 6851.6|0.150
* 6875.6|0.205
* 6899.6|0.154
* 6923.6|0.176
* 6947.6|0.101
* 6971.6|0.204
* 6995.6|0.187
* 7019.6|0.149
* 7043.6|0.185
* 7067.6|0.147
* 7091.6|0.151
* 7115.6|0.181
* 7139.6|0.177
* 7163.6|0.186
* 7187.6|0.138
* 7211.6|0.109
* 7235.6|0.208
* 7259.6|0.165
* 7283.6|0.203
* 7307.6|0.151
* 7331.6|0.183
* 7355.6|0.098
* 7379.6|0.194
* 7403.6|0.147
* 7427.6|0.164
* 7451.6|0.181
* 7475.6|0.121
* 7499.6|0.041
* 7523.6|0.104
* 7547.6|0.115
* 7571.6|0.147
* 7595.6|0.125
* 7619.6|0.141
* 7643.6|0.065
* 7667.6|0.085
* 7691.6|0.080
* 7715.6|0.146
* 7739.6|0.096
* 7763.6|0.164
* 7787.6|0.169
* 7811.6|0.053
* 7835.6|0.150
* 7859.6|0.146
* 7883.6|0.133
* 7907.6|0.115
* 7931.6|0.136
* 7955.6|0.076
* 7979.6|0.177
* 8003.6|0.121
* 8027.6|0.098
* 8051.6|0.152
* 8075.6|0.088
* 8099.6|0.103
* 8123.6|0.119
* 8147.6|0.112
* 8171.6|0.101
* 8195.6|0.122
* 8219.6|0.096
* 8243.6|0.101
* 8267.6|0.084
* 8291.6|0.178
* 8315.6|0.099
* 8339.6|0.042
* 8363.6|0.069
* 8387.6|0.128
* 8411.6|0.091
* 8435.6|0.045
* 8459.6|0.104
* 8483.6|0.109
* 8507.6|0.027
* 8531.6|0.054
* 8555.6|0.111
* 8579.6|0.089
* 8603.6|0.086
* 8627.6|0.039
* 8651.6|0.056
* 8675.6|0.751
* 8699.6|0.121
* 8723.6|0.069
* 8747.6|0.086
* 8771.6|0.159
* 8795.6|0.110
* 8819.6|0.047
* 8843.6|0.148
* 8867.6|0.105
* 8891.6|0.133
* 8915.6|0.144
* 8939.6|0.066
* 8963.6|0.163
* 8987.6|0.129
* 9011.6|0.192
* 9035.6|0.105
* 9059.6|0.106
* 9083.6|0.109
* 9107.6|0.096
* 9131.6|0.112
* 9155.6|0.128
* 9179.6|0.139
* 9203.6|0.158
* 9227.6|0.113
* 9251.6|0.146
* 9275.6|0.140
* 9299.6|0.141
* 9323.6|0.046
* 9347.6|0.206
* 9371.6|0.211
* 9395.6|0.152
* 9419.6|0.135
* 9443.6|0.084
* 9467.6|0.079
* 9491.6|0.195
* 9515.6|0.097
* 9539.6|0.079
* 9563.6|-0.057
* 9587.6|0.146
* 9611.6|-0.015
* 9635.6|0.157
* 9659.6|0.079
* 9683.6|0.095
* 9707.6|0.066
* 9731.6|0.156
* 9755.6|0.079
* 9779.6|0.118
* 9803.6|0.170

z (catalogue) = 1.33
